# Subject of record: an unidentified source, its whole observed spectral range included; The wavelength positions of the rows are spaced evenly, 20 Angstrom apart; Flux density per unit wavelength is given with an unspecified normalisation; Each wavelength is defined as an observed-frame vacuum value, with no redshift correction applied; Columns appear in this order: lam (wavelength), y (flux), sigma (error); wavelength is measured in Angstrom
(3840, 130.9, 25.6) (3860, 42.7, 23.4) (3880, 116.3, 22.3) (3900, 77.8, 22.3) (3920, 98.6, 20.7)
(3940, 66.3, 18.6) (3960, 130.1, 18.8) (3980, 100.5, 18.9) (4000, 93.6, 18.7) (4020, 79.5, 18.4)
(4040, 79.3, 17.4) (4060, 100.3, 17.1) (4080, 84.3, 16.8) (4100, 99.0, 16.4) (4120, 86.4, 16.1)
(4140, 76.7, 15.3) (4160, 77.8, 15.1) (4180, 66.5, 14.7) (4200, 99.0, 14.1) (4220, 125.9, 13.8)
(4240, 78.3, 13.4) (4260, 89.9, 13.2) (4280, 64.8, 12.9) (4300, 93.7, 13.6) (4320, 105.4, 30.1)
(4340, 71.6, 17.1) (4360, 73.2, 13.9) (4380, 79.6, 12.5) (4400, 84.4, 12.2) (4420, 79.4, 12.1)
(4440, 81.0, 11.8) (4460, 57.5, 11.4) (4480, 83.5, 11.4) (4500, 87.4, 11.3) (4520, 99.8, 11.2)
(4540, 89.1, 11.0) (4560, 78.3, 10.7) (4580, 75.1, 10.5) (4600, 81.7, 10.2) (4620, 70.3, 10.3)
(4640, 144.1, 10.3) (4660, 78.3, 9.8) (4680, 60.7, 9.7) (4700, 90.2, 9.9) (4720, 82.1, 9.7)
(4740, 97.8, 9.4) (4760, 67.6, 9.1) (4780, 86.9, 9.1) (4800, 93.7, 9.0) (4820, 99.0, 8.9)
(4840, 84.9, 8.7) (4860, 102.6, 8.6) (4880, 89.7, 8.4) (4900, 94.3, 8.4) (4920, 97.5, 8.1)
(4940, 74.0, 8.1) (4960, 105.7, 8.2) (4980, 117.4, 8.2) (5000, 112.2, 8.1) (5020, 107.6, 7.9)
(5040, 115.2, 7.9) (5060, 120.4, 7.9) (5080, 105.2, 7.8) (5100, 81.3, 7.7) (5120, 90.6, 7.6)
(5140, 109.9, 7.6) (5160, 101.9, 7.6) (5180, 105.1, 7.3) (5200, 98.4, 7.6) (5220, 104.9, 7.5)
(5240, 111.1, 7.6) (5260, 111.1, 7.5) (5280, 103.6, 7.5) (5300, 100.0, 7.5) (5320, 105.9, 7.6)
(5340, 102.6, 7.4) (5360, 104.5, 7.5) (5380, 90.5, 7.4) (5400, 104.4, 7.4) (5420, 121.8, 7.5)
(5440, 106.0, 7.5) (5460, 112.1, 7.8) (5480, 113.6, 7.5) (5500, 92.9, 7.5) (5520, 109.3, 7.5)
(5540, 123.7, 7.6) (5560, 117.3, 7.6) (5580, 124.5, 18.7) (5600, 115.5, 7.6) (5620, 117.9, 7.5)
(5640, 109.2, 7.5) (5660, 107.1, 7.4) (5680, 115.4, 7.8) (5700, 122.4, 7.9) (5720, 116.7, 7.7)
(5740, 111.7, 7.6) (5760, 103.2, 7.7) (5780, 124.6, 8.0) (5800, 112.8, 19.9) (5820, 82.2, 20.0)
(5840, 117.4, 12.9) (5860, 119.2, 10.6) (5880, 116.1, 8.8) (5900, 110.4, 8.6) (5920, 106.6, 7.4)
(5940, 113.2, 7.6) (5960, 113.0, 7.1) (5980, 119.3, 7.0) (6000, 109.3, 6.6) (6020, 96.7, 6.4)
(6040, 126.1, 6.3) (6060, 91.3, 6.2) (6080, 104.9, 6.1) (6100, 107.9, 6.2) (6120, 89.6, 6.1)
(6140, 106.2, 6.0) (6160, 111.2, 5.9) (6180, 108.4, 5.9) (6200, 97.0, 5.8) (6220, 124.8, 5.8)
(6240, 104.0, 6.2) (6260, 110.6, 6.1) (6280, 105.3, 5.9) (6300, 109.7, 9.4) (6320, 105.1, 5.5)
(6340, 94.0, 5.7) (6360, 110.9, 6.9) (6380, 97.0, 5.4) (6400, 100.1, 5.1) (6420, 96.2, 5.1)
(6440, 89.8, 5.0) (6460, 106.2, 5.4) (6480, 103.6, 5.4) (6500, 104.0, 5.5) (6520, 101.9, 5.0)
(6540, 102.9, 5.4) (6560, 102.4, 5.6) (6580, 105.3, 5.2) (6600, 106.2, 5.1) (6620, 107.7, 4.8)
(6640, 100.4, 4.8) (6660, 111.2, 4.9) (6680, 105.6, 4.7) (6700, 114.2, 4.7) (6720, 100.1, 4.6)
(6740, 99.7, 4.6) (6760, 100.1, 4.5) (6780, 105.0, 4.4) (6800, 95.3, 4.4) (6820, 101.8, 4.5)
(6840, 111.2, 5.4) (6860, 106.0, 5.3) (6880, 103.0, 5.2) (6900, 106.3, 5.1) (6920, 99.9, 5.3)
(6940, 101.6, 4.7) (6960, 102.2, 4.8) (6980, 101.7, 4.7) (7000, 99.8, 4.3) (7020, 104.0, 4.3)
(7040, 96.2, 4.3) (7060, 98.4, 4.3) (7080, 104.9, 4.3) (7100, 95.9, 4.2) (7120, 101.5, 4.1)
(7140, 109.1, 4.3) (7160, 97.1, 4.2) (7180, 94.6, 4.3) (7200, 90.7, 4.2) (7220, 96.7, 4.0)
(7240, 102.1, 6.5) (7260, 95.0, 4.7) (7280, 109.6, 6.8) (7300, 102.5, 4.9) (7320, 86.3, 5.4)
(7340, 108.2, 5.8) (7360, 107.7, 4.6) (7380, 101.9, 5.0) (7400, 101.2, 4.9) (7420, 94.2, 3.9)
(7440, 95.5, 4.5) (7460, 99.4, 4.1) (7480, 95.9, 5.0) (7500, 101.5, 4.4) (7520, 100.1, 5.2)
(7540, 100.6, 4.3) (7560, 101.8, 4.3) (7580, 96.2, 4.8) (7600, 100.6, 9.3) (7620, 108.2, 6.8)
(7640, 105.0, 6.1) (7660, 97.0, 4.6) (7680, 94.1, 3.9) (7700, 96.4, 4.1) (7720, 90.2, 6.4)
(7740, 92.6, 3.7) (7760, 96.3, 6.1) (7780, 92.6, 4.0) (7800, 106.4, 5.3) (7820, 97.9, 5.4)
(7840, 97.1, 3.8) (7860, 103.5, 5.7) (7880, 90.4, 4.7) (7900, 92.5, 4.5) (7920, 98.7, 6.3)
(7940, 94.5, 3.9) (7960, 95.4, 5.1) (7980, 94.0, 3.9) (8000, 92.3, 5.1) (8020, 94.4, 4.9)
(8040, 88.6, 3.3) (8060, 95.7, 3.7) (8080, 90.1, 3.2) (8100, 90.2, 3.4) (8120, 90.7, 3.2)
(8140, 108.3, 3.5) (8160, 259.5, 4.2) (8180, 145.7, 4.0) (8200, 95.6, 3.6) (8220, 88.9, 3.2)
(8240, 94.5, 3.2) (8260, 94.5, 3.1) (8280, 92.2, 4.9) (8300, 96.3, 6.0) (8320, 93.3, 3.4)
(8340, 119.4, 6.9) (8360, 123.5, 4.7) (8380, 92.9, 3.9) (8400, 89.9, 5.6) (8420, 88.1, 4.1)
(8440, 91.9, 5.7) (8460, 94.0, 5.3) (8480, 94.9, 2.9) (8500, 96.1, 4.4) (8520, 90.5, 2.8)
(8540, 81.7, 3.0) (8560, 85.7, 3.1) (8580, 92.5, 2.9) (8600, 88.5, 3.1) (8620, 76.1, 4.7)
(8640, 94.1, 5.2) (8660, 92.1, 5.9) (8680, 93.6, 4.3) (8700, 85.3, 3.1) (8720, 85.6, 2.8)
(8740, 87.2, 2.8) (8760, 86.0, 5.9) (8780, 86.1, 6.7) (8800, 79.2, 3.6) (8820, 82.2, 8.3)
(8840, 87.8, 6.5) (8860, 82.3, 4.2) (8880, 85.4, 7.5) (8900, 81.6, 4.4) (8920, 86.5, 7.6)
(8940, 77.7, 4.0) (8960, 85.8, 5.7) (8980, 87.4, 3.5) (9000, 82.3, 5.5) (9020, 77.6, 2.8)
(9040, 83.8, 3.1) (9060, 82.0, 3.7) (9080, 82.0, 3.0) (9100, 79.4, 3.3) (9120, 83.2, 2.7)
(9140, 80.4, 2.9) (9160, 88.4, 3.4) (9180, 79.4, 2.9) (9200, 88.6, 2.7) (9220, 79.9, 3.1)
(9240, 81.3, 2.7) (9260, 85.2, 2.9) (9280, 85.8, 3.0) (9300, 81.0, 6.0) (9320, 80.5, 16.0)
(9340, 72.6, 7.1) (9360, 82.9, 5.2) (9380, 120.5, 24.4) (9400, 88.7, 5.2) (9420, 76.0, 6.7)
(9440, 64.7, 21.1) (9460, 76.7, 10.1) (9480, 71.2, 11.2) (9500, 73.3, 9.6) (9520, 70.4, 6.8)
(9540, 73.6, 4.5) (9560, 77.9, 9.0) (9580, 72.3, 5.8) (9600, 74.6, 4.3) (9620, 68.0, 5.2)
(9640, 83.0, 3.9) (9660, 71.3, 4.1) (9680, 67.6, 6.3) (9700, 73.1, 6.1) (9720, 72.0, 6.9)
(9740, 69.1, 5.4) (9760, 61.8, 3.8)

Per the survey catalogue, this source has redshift 0.24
